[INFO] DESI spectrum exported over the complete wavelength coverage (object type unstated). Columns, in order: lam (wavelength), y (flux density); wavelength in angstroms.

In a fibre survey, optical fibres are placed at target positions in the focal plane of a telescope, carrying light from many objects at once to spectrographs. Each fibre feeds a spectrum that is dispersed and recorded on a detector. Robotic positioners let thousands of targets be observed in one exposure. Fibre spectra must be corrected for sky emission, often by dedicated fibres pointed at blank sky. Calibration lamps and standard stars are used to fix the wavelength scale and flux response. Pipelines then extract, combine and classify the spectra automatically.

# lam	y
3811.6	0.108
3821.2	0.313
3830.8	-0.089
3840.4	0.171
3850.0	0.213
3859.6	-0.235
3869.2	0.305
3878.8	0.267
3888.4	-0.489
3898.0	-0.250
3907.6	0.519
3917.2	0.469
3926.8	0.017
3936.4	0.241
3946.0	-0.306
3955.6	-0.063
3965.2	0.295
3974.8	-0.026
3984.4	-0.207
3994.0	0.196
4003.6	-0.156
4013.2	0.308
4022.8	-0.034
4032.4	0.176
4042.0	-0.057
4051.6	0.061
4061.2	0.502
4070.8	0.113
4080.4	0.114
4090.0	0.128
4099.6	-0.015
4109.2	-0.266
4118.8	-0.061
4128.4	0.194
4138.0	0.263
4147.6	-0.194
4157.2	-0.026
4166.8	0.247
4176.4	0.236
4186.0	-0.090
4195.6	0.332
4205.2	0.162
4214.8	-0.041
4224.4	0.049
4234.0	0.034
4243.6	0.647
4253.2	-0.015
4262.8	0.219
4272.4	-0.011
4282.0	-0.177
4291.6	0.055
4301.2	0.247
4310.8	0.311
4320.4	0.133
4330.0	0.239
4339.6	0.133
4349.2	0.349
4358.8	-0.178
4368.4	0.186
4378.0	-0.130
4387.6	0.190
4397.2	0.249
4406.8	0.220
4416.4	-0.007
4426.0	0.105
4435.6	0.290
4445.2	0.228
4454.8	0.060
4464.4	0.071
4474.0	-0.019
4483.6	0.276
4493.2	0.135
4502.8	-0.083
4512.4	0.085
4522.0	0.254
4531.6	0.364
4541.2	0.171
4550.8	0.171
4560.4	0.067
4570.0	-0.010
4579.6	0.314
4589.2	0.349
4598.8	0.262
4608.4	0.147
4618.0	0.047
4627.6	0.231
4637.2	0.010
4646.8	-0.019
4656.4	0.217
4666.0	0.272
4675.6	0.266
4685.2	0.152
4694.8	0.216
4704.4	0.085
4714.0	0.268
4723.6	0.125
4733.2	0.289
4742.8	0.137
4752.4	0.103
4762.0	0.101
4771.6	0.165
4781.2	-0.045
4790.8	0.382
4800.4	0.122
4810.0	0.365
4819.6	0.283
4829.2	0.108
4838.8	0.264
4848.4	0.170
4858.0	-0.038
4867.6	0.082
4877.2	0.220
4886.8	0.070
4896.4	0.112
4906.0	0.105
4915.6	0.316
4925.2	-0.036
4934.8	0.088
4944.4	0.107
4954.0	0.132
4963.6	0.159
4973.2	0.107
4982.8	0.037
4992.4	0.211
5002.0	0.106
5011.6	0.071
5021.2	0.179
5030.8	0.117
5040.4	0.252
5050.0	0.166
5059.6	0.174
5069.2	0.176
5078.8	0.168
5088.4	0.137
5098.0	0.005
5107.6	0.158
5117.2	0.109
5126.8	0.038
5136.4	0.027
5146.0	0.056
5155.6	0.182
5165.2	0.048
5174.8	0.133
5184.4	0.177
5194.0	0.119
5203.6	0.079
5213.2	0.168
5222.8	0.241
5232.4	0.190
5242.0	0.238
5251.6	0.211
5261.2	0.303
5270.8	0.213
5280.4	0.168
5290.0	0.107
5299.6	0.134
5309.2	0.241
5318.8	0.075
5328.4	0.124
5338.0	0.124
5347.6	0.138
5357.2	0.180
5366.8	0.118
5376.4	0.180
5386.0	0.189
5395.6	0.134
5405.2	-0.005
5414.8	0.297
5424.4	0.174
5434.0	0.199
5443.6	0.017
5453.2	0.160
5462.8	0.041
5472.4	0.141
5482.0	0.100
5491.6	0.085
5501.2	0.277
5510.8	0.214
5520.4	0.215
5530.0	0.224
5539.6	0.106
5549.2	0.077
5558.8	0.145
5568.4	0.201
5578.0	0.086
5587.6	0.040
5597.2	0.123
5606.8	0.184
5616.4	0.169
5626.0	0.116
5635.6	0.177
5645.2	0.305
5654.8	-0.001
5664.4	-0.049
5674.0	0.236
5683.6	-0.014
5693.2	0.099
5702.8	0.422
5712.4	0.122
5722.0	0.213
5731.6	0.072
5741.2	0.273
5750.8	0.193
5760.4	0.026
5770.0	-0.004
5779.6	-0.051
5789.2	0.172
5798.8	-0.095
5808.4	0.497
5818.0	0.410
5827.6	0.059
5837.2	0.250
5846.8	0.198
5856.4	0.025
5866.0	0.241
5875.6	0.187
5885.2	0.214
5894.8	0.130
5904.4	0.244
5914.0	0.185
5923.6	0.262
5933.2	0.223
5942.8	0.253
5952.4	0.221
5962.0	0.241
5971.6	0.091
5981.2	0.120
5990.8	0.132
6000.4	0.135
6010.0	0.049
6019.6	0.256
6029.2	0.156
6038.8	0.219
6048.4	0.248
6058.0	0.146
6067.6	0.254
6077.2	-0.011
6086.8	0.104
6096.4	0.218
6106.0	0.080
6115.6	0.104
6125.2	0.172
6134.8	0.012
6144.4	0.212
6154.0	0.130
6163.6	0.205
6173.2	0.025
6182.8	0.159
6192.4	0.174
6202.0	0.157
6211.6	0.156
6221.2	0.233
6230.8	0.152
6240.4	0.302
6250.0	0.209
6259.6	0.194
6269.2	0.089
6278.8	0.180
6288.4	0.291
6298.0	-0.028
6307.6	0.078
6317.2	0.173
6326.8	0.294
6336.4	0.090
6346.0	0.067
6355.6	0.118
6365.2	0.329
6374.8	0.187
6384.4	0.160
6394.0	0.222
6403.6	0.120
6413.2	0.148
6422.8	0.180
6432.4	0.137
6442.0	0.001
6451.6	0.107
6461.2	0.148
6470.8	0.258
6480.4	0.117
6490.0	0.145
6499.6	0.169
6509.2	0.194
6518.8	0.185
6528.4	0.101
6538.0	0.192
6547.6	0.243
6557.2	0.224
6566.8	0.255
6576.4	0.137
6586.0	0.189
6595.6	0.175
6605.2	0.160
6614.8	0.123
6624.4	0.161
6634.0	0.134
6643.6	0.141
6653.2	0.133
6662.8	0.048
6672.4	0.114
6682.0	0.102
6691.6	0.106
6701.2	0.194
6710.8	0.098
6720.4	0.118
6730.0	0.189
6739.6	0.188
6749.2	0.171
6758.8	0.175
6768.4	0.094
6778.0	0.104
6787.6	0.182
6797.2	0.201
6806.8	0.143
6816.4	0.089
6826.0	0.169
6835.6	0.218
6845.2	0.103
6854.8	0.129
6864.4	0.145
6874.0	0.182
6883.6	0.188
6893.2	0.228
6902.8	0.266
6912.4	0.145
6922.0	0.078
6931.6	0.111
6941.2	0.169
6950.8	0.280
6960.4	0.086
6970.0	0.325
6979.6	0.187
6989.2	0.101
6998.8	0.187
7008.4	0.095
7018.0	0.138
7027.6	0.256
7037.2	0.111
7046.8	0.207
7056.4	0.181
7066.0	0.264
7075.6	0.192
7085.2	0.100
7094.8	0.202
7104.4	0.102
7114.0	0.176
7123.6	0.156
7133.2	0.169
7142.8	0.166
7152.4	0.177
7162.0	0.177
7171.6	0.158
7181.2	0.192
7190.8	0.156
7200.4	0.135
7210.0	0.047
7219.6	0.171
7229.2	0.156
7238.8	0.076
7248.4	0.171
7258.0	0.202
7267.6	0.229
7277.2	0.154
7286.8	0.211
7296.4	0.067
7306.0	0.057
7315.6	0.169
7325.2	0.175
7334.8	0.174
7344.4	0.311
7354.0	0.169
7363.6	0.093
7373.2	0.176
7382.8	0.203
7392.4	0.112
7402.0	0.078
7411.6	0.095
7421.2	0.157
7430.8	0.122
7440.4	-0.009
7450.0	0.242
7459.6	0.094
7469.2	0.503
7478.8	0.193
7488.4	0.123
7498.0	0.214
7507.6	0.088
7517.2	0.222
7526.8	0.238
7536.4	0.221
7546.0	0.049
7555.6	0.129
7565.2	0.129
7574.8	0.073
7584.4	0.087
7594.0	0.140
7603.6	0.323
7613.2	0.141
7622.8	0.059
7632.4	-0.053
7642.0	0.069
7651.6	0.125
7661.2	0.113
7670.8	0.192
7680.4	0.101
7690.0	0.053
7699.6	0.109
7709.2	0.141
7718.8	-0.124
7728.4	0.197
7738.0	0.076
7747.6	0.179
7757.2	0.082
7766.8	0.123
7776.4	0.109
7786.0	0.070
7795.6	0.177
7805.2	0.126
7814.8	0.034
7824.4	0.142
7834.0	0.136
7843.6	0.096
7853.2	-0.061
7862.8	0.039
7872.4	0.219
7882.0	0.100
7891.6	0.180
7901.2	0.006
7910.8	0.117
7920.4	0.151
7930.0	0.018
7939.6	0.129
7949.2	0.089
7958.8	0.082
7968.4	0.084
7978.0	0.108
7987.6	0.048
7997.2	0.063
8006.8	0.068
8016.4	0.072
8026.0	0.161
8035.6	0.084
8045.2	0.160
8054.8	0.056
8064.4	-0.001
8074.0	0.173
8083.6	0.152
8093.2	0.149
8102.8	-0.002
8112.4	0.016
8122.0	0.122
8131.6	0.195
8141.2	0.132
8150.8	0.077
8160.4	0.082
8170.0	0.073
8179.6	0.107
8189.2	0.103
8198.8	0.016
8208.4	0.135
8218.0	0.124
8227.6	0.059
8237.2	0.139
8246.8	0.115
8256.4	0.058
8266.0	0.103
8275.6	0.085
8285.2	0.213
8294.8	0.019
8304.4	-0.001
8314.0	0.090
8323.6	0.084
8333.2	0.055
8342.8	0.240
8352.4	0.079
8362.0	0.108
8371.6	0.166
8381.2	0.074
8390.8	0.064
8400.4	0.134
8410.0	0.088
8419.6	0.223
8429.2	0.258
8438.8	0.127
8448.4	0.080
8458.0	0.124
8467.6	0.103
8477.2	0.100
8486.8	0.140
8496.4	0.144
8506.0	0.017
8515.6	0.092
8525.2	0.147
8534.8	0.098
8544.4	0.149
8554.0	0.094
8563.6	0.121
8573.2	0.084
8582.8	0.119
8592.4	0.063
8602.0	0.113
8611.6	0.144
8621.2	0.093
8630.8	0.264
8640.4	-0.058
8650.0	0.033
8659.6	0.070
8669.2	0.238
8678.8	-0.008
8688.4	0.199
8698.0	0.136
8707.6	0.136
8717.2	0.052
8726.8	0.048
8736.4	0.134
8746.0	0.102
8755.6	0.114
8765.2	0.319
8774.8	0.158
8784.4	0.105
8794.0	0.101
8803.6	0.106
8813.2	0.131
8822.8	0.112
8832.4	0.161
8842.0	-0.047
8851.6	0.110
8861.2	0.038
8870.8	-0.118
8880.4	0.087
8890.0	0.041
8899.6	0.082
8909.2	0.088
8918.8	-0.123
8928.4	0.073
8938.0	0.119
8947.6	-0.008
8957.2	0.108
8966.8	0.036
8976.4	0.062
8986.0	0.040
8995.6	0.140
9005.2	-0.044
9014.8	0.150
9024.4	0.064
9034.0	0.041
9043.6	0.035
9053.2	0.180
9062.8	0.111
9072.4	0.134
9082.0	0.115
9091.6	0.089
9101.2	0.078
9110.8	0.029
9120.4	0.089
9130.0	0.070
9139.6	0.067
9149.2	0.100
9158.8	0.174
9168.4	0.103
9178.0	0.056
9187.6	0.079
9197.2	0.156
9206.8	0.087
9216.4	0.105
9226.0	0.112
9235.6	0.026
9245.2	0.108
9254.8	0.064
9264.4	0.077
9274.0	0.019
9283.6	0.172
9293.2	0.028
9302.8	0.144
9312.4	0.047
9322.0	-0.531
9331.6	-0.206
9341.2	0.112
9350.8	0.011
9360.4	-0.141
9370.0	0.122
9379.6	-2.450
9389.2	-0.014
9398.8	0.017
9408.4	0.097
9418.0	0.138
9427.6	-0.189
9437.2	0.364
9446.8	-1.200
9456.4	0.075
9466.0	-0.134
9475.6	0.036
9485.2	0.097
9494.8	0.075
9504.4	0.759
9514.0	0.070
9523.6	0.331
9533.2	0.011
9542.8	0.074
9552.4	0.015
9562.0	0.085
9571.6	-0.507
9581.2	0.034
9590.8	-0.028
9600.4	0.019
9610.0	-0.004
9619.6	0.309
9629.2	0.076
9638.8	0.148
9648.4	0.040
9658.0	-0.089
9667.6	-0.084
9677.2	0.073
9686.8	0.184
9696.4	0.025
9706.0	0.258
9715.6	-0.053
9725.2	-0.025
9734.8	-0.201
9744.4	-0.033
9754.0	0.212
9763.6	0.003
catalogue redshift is 0.14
